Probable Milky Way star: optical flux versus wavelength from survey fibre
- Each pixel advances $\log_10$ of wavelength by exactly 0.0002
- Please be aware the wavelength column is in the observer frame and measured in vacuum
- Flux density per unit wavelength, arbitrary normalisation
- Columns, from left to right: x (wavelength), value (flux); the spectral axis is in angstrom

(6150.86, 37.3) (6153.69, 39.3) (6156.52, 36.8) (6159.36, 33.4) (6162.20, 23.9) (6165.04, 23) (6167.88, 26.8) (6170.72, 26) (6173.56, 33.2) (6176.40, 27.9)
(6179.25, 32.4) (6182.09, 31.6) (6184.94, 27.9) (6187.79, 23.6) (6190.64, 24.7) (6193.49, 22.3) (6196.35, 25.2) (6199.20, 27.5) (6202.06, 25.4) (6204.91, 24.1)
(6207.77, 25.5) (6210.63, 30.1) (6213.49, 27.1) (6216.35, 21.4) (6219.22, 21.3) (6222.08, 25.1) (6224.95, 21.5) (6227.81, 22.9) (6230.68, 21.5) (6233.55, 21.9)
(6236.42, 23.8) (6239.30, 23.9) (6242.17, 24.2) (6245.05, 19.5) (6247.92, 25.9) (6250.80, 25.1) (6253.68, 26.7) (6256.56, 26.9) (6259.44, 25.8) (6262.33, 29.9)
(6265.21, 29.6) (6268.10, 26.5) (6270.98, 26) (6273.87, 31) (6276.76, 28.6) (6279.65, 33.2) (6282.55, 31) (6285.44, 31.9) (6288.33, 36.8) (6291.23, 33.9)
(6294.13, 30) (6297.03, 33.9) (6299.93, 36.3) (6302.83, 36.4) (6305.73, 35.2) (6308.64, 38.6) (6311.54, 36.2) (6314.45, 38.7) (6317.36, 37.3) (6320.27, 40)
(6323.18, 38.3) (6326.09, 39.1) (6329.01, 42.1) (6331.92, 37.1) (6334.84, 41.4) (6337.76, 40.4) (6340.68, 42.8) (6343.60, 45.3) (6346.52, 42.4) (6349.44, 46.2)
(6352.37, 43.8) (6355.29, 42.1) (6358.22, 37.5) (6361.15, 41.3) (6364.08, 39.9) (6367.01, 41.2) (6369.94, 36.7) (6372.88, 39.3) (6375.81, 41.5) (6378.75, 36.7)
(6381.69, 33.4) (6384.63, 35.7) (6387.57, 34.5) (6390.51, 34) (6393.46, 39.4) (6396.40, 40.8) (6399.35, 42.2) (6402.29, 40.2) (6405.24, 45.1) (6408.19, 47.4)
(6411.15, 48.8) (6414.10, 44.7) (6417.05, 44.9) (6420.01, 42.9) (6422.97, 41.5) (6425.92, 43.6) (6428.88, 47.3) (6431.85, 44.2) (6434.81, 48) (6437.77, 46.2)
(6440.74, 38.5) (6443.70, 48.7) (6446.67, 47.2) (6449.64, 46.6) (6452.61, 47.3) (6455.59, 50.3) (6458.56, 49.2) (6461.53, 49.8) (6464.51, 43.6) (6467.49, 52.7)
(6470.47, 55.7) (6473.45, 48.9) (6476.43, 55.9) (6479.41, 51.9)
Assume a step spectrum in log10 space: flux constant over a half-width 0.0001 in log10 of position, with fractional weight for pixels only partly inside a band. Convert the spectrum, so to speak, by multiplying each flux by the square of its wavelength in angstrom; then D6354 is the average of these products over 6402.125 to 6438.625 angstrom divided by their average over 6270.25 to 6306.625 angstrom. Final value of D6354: 1.44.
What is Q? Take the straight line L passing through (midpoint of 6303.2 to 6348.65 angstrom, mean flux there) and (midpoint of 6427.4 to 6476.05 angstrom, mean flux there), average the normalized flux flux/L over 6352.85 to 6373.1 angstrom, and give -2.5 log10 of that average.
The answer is 0.06 mag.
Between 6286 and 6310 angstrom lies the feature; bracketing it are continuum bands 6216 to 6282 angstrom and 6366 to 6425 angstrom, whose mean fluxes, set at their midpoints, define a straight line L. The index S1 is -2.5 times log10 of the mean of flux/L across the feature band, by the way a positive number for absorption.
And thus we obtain -0.15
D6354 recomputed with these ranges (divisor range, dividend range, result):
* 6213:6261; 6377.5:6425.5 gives 1.81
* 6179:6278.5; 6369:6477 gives 1.84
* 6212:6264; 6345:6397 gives 1.69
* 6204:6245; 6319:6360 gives 1.81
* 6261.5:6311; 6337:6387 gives 1.27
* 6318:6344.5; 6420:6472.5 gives 1.20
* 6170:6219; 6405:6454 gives 1.84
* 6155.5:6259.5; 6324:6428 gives 1.68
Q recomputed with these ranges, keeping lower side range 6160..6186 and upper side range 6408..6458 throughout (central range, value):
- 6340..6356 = -0.10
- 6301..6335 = -0.01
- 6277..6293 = 0.09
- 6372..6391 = 0.16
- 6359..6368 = 0.02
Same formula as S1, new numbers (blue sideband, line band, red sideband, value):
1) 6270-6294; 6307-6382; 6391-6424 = -0.08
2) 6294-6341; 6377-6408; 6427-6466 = 0.12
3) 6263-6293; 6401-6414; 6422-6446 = -0.07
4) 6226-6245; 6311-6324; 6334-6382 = -0.10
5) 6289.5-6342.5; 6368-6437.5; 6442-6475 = 0.08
